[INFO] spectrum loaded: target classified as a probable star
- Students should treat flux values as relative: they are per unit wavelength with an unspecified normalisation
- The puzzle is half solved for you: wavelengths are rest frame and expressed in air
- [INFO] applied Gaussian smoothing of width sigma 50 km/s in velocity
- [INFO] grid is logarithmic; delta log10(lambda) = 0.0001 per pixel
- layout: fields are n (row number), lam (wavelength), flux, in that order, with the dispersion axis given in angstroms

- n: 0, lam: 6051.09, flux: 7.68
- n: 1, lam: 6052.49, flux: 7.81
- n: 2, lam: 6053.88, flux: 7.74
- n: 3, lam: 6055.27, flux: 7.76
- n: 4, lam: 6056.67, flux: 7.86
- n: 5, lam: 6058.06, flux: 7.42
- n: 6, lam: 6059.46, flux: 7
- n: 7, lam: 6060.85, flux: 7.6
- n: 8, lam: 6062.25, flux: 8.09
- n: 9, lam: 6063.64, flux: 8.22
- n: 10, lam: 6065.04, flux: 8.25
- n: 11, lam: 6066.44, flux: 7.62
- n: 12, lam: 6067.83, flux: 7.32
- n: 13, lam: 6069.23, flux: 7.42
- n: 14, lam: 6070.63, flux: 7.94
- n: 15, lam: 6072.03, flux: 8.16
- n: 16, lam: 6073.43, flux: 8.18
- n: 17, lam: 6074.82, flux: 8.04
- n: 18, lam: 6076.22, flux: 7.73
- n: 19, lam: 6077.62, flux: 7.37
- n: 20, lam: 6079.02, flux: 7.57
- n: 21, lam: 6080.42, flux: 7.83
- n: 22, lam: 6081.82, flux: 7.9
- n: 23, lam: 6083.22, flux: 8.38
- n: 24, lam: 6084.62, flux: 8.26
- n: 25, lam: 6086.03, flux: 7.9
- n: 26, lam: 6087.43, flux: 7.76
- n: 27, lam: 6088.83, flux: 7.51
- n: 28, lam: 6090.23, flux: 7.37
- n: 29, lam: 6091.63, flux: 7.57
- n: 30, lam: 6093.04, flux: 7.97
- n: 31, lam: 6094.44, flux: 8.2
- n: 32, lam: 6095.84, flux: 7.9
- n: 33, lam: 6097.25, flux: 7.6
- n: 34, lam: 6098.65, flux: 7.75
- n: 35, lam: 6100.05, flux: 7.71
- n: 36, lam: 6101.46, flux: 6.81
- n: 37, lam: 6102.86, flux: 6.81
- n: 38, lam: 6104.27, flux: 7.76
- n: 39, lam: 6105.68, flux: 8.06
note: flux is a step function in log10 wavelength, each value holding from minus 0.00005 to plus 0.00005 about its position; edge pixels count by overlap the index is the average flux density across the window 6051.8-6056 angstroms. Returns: 7.77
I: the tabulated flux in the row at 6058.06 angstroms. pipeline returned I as 7.42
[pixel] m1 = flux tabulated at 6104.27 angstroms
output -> 7.76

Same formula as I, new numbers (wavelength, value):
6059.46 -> 7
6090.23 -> 7.37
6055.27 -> 7.76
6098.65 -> 7.75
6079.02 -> 7.57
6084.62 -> 8.26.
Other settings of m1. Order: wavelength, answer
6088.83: 7.51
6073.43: 8.18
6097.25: 7.6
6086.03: 7.9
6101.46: 6.81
